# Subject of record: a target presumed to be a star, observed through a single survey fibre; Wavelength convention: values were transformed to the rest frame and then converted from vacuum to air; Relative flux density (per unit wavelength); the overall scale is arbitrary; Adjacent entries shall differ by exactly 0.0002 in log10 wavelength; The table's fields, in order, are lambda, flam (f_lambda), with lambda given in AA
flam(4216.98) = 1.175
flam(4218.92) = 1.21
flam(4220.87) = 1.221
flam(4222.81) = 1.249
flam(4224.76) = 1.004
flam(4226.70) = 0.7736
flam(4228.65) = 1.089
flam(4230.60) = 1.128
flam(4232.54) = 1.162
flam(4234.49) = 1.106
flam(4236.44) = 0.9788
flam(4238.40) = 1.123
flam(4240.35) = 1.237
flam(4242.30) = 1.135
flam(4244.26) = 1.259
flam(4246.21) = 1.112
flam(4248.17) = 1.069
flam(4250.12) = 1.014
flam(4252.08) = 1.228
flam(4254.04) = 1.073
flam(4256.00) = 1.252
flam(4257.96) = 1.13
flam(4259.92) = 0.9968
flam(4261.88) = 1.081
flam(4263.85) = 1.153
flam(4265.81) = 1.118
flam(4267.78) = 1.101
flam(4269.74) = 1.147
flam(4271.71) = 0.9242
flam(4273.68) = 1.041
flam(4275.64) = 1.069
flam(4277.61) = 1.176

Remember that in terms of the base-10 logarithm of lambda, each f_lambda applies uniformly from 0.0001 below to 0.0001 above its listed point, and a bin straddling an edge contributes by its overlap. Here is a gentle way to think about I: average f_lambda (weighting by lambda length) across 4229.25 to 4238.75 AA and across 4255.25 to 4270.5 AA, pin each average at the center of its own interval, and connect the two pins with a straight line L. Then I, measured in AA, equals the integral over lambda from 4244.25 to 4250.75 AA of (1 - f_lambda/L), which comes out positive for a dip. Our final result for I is 0.1 AA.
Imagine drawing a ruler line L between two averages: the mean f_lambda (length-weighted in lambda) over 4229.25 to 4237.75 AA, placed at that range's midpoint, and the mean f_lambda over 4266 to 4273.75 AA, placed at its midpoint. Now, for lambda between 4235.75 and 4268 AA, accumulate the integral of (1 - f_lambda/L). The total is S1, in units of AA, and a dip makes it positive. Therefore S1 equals -1.4 AA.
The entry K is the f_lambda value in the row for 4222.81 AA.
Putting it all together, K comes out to 1.249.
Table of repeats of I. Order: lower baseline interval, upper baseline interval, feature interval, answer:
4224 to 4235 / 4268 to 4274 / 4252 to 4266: -1.1 AA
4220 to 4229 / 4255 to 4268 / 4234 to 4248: -0.6 AA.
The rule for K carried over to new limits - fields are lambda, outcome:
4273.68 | 1.041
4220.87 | 1.221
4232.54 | 1.162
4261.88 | 1.081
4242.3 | 1.135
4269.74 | 1.147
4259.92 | 0.9968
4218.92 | 1.21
